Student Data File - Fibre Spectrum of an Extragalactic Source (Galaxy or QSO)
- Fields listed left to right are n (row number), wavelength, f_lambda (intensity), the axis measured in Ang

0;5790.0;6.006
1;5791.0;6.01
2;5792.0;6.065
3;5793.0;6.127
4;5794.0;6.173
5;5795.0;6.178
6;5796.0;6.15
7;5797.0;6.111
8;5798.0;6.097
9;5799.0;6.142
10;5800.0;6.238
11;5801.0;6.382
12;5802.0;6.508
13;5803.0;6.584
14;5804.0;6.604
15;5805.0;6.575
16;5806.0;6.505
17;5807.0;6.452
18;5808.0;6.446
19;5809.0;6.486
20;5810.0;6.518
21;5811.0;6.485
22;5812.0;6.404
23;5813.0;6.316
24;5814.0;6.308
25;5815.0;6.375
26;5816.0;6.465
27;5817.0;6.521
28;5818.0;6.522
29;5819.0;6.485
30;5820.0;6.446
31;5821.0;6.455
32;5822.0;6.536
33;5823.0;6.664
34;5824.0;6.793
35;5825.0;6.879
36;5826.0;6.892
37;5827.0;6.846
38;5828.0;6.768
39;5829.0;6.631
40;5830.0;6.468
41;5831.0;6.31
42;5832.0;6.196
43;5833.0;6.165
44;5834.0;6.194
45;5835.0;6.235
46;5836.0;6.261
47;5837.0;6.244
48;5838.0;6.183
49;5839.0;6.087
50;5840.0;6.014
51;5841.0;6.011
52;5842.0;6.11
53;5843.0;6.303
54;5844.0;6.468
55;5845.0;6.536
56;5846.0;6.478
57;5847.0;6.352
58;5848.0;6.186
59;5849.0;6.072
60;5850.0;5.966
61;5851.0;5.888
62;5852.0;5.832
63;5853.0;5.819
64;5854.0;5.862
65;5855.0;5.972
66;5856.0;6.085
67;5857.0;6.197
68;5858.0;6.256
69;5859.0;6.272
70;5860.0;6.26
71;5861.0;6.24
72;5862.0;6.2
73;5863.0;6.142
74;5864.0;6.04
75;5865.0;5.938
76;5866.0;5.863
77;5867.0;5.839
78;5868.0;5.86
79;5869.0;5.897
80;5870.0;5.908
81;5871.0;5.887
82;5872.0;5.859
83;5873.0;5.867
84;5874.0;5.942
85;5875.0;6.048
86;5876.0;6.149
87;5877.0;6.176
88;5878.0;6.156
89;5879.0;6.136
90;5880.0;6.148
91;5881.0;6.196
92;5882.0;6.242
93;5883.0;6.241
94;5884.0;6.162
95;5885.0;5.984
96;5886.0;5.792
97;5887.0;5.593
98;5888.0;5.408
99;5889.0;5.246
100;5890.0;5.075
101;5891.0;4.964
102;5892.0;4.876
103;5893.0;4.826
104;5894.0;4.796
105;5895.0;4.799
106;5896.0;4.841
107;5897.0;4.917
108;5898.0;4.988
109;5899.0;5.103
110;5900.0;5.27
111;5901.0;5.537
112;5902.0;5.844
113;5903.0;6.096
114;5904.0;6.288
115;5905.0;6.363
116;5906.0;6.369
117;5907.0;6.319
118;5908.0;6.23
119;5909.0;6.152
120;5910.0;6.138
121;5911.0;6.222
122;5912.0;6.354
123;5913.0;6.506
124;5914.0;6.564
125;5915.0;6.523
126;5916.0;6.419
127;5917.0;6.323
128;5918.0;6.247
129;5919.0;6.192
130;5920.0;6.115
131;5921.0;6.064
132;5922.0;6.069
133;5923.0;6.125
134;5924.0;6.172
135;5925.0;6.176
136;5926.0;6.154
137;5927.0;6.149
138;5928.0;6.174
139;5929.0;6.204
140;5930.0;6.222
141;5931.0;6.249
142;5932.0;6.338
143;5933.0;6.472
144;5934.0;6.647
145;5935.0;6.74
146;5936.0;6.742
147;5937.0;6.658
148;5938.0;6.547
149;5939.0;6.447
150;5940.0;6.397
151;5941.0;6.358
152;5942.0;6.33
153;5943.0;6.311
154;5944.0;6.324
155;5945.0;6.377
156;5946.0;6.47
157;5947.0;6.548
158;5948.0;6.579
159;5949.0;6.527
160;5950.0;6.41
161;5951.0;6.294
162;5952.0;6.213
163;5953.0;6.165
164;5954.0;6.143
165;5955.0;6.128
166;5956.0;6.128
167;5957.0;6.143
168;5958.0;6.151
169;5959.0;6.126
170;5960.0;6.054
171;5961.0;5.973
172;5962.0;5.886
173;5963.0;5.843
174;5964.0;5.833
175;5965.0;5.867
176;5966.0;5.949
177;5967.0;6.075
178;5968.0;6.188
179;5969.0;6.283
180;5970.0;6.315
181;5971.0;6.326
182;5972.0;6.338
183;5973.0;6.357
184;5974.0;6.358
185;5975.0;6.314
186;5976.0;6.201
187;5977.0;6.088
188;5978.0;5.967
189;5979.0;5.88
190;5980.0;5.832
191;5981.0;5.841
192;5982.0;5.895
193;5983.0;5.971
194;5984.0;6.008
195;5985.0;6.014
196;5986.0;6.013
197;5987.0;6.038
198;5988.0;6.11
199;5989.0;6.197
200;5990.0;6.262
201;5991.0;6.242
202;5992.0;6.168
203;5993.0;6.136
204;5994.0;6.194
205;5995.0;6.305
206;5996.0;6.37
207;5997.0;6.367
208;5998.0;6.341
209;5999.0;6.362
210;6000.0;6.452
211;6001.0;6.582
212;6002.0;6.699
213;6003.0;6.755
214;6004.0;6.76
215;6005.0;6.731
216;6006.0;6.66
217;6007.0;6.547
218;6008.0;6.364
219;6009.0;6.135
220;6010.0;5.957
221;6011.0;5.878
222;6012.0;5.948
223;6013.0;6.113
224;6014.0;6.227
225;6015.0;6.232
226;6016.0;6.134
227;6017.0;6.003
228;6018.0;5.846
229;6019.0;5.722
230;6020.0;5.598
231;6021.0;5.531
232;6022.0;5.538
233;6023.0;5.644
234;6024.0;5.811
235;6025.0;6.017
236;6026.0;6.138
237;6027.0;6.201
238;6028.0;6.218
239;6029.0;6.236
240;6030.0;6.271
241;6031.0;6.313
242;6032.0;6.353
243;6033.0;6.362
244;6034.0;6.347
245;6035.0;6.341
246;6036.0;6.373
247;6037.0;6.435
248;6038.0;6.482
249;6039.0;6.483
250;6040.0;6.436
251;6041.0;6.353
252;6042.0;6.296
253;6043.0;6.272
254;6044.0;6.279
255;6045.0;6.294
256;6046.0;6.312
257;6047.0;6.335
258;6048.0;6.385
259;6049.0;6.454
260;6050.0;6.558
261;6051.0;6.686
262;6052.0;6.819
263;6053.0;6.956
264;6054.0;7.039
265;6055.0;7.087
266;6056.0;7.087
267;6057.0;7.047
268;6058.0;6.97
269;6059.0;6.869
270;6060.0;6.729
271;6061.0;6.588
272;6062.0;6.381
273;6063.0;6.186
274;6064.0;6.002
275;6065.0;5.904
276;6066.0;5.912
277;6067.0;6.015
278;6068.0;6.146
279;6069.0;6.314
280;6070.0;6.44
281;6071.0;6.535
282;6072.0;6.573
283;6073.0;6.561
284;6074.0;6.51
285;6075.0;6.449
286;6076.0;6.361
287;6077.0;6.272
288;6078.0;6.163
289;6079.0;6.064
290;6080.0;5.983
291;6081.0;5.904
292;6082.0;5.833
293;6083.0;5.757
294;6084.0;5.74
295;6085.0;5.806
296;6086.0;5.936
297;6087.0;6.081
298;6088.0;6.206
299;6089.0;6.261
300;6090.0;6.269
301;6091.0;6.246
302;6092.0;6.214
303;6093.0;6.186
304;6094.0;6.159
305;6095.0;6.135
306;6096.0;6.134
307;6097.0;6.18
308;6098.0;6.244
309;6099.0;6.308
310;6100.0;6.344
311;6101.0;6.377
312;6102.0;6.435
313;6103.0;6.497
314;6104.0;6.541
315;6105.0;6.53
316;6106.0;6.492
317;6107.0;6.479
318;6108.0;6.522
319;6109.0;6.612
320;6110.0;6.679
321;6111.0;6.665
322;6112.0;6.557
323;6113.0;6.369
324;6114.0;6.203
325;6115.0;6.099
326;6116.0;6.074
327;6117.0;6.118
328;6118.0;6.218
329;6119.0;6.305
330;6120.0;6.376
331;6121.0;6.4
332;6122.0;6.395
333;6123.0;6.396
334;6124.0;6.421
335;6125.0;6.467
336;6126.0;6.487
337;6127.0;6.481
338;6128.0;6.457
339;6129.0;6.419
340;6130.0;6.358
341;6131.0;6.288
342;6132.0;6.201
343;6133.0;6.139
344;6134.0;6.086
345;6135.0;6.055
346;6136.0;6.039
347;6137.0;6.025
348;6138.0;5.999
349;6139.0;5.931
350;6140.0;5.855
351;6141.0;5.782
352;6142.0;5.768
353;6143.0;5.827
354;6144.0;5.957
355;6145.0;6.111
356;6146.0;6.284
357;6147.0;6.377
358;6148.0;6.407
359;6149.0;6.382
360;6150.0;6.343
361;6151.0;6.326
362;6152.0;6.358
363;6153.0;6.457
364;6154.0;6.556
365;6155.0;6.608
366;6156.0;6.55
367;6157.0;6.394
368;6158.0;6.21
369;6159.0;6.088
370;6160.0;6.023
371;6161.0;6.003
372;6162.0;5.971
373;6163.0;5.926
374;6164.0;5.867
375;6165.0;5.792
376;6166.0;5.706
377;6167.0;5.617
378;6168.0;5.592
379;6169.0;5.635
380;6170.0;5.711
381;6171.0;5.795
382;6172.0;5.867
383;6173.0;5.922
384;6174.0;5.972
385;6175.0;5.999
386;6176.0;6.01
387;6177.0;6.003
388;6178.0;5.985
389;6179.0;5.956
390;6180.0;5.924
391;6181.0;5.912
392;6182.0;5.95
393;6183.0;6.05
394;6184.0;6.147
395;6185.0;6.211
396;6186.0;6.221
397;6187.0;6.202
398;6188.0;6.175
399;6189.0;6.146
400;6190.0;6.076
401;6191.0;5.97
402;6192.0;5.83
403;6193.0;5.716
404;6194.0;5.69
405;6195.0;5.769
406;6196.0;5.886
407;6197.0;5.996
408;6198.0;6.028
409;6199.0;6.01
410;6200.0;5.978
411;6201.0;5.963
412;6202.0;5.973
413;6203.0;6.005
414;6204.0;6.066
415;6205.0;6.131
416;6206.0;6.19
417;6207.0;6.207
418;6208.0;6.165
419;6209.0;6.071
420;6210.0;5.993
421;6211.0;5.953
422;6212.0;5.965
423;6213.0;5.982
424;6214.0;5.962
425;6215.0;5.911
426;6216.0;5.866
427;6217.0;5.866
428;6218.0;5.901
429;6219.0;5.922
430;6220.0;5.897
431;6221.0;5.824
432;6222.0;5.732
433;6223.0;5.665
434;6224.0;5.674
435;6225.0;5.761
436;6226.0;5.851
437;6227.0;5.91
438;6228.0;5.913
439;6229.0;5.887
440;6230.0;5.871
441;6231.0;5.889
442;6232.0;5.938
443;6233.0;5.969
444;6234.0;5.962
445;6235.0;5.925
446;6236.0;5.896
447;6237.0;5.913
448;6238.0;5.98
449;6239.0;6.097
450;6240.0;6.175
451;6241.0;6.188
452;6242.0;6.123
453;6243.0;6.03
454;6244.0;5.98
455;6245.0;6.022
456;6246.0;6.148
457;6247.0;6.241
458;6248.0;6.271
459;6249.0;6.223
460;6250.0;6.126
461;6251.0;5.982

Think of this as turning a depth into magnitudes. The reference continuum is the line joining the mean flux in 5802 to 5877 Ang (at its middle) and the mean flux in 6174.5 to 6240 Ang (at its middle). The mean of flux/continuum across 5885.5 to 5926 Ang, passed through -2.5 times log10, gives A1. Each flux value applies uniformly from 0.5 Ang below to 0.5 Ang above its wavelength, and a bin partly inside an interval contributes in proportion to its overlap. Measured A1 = 0.07 mag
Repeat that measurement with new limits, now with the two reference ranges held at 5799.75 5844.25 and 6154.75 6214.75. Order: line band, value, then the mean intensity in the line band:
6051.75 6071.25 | -0.07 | 6.55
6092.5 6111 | -0.05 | 6.39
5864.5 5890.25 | 0.08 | 5.92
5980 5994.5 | 0.03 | 6.07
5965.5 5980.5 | 0.01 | 6.16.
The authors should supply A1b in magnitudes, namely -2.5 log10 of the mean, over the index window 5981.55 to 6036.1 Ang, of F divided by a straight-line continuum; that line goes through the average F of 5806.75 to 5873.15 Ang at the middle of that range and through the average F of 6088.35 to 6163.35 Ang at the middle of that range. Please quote 0.02 mag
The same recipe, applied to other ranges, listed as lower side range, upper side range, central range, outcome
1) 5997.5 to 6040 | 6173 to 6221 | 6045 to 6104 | -0.034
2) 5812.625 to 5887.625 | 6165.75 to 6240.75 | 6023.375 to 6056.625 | -0.063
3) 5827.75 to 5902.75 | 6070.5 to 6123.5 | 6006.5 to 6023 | 0.031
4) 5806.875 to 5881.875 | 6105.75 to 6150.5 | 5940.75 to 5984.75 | 0.015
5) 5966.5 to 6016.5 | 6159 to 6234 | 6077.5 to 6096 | 0.007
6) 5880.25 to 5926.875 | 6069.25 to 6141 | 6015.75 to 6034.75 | 0.015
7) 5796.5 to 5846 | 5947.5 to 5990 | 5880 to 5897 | 0.155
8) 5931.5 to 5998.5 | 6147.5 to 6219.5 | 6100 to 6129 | -0.056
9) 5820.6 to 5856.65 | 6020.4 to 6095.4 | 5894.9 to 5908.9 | 0.112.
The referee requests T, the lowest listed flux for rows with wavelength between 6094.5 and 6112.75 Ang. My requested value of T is 6.134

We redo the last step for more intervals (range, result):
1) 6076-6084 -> 5.74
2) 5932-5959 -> 6.126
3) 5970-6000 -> 5.832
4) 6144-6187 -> 5.592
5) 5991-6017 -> 5.878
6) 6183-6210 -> 5.69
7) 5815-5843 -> 6.011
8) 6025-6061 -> 6.017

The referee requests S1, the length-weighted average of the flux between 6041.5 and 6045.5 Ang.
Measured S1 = 6.29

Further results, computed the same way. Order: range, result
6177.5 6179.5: 5.97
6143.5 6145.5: 6.03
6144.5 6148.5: 6.29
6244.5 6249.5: 6.18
